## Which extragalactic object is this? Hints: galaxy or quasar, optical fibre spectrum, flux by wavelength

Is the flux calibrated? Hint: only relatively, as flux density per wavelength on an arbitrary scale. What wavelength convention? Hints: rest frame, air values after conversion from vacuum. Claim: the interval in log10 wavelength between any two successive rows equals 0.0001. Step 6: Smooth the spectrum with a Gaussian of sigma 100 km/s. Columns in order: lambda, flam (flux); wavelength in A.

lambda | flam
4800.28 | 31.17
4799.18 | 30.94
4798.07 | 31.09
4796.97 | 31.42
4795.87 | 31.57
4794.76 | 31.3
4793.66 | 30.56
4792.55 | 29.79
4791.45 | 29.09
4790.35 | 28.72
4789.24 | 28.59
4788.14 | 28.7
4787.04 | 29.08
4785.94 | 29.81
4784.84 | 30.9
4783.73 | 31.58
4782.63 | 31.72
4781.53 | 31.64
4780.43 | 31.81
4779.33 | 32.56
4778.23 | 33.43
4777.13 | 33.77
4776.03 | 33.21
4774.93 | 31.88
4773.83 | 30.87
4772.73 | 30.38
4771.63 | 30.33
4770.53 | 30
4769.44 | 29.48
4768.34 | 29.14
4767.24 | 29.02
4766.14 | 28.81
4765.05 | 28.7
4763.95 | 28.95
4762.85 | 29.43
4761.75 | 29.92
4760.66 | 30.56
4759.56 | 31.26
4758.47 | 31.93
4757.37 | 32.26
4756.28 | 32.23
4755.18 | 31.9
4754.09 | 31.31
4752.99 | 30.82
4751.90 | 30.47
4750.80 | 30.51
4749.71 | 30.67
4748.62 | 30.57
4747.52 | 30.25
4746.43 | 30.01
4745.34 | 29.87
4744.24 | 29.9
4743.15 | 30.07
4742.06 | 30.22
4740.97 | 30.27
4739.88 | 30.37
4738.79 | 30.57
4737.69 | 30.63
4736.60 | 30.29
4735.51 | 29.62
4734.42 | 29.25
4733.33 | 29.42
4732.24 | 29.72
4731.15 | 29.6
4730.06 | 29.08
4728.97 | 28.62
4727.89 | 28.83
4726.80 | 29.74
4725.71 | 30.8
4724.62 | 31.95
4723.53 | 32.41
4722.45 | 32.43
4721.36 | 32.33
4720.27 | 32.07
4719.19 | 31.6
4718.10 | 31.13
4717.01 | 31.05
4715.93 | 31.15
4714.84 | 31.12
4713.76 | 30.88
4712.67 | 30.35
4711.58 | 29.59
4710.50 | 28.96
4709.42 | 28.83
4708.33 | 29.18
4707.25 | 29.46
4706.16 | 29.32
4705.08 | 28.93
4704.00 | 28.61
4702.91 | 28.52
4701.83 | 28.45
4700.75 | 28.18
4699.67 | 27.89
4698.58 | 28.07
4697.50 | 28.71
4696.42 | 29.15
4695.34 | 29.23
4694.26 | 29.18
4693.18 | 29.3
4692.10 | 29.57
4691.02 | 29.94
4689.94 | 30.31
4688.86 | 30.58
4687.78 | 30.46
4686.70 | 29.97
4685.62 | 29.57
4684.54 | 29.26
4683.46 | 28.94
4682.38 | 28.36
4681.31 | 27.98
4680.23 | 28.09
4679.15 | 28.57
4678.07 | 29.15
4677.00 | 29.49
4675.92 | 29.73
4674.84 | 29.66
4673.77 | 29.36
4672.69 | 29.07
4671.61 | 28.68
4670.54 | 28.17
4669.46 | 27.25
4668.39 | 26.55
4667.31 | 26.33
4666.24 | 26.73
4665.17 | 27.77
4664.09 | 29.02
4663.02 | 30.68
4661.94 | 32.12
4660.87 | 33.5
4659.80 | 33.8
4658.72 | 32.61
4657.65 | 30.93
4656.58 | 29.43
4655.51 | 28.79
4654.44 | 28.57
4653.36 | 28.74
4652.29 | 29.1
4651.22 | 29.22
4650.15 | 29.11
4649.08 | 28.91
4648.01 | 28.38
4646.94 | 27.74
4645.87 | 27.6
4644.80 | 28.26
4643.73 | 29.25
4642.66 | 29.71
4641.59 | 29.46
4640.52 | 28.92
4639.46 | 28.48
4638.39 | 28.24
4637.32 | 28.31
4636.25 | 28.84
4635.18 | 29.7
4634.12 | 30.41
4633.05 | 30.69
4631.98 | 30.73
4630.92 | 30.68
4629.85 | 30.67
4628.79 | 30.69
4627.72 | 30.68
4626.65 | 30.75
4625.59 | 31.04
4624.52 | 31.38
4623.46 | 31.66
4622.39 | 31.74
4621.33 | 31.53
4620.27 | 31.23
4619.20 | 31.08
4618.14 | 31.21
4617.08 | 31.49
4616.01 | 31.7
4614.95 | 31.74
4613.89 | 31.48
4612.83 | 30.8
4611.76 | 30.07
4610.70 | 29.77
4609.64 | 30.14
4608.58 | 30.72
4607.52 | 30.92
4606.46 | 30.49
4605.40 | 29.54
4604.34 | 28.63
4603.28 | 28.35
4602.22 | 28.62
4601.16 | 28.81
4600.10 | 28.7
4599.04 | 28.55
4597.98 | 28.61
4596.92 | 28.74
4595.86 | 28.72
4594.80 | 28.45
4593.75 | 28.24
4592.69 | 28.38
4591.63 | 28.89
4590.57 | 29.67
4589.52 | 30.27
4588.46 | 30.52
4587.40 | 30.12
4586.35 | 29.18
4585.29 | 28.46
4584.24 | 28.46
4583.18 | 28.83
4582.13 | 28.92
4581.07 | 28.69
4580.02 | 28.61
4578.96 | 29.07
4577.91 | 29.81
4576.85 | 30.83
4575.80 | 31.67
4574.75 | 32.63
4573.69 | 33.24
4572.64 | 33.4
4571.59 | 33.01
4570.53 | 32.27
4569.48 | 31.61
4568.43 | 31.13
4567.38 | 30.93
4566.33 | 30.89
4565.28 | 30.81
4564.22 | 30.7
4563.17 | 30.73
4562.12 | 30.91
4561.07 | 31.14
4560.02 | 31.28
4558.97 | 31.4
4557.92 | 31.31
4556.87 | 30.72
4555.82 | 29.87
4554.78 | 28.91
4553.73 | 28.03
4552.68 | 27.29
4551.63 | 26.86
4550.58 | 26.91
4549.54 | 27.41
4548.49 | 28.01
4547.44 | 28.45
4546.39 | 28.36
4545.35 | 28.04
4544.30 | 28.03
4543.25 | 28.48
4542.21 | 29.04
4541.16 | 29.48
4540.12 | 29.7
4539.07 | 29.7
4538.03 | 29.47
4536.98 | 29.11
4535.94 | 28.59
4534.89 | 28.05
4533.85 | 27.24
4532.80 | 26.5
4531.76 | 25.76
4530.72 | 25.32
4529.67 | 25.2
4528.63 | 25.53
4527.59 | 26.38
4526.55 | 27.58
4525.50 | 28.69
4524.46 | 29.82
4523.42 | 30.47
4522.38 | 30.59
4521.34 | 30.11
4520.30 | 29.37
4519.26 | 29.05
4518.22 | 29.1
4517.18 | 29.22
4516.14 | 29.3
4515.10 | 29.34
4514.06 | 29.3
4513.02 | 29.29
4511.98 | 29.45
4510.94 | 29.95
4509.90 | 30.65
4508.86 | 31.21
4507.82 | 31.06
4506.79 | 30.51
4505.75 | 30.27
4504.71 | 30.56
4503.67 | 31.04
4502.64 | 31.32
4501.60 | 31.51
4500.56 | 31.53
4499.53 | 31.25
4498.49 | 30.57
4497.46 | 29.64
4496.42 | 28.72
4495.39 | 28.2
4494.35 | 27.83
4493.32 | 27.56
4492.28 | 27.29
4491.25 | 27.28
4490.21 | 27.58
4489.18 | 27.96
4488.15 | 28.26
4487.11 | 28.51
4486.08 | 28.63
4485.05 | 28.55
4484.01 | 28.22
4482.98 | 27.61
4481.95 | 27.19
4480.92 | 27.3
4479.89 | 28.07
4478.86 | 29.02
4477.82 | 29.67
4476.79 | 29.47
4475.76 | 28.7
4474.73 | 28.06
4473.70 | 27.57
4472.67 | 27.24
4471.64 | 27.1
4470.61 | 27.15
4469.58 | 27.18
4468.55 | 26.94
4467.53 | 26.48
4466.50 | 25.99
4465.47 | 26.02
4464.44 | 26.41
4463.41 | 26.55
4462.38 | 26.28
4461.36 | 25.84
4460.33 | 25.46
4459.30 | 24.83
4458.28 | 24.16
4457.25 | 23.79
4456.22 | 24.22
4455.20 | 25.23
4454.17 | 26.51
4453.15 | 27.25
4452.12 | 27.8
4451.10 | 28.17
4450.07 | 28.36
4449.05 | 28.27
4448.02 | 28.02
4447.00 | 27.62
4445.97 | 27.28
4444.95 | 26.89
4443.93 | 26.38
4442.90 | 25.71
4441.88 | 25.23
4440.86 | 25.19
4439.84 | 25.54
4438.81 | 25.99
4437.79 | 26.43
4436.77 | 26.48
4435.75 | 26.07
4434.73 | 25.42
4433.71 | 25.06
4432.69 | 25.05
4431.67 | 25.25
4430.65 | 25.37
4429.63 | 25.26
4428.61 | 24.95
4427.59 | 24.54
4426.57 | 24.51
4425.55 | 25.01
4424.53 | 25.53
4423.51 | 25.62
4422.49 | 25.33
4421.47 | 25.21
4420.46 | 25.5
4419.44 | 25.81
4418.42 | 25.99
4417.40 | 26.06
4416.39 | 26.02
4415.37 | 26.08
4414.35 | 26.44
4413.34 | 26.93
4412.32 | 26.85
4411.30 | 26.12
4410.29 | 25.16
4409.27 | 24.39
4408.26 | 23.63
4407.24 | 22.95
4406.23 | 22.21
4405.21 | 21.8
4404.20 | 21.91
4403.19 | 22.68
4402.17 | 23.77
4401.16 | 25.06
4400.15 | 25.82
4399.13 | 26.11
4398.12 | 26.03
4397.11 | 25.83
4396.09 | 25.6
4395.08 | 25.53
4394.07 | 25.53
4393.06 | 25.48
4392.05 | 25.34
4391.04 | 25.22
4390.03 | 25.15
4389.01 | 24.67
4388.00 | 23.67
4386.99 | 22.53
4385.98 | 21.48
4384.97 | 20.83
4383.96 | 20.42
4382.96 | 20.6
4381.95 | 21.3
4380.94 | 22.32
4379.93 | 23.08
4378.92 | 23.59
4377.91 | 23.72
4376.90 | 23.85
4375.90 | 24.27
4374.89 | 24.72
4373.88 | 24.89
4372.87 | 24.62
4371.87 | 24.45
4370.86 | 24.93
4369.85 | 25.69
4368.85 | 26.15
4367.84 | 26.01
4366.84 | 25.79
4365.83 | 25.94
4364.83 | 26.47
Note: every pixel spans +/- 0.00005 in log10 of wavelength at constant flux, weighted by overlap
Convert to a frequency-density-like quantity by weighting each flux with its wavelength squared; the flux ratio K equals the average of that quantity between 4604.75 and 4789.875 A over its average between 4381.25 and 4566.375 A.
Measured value 1.2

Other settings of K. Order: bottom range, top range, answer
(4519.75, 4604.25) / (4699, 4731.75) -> 1.10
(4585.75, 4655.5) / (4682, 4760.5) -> 1.06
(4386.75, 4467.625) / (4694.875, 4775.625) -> 1.35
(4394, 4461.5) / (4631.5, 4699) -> 1.27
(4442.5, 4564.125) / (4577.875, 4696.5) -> 1.11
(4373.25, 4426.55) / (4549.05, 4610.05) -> 1.32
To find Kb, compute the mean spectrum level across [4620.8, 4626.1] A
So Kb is 31.5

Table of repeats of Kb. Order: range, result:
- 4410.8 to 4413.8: 26.6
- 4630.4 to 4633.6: 30.7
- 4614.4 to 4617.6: 31.6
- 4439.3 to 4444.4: 25.6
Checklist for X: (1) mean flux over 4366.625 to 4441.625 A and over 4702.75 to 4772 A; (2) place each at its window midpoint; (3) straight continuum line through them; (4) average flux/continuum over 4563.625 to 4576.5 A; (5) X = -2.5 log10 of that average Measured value -0.16 mag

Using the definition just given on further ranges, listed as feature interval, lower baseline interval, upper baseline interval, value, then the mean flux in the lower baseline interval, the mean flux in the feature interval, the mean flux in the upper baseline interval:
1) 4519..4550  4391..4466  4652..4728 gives -0.040 mag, 25.6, 28.2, 29.6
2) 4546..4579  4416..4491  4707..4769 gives -0.086 mag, 26.6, 30.3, 30.4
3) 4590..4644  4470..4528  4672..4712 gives -0.032 mag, 29.1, 30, 29.1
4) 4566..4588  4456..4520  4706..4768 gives -0.055 mag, 28.3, 30.6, 30.4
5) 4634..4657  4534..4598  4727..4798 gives 0.041 mag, 29.7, 28.8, 30.4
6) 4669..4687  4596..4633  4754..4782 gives 0.063 mag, 30.4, 28.9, 31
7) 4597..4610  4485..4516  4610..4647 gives 0.029 mag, 29.5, 29.3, 30.2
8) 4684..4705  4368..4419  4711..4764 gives 0.022 mag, 24.4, 29.2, 30.6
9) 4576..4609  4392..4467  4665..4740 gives -0.049 mag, 25.6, 29.2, 29.5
